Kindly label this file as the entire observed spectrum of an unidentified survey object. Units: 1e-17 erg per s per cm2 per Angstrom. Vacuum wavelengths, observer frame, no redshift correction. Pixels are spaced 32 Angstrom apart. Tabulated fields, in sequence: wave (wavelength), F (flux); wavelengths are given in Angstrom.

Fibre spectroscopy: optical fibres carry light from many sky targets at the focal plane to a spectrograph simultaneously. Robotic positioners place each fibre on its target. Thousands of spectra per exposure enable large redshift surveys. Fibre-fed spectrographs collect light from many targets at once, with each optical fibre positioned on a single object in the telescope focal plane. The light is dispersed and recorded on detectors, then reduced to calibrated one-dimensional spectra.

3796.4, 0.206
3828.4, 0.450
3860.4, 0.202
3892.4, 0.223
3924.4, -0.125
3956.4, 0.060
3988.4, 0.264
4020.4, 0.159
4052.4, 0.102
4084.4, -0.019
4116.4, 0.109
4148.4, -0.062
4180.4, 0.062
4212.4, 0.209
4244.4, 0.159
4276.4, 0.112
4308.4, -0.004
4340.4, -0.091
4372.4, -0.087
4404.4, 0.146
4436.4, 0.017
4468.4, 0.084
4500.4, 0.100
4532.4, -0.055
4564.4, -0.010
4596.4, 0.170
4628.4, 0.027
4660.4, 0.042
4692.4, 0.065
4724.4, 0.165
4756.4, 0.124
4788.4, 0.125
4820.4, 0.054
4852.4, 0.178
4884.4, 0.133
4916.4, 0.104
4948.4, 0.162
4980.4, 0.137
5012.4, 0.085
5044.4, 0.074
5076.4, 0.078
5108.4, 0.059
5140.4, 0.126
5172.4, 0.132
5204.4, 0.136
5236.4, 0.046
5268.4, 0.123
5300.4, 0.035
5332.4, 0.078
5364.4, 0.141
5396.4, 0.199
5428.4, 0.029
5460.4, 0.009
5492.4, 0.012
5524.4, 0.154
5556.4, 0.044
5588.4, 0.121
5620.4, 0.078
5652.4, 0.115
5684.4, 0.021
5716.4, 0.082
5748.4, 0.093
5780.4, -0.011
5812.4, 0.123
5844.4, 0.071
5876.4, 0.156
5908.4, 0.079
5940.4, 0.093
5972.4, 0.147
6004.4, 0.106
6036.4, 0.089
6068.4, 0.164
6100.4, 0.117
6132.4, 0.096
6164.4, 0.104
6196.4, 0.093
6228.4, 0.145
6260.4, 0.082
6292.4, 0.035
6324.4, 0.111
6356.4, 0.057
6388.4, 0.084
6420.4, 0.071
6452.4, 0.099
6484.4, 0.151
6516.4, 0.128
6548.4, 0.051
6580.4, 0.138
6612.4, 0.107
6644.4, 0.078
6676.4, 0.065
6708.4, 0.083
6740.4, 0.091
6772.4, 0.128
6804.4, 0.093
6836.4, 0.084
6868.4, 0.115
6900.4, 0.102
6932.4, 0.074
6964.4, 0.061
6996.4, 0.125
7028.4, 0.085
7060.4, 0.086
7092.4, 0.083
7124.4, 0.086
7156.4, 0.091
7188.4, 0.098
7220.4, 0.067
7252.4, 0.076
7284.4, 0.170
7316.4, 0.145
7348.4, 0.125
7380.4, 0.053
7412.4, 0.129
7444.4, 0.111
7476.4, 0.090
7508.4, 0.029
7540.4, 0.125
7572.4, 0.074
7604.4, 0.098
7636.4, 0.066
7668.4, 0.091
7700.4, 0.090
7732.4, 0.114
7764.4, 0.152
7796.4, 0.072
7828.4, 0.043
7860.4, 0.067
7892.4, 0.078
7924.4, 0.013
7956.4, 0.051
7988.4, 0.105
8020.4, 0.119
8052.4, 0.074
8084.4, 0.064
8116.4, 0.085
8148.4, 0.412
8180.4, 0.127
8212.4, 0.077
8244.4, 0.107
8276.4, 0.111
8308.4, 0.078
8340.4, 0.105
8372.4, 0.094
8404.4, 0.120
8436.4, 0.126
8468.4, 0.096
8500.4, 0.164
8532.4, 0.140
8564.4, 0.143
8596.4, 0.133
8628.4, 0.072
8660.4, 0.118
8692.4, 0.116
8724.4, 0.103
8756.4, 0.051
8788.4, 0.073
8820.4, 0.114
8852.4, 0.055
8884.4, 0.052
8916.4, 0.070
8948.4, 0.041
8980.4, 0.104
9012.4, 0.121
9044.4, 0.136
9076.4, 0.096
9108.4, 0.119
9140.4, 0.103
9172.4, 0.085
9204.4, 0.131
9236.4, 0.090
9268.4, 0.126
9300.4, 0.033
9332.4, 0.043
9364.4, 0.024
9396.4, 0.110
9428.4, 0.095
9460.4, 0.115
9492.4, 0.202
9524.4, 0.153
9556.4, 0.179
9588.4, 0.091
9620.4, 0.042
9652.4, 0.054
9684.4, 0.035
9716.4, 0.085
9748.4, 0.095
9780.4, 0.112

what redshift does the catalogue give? 1.18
